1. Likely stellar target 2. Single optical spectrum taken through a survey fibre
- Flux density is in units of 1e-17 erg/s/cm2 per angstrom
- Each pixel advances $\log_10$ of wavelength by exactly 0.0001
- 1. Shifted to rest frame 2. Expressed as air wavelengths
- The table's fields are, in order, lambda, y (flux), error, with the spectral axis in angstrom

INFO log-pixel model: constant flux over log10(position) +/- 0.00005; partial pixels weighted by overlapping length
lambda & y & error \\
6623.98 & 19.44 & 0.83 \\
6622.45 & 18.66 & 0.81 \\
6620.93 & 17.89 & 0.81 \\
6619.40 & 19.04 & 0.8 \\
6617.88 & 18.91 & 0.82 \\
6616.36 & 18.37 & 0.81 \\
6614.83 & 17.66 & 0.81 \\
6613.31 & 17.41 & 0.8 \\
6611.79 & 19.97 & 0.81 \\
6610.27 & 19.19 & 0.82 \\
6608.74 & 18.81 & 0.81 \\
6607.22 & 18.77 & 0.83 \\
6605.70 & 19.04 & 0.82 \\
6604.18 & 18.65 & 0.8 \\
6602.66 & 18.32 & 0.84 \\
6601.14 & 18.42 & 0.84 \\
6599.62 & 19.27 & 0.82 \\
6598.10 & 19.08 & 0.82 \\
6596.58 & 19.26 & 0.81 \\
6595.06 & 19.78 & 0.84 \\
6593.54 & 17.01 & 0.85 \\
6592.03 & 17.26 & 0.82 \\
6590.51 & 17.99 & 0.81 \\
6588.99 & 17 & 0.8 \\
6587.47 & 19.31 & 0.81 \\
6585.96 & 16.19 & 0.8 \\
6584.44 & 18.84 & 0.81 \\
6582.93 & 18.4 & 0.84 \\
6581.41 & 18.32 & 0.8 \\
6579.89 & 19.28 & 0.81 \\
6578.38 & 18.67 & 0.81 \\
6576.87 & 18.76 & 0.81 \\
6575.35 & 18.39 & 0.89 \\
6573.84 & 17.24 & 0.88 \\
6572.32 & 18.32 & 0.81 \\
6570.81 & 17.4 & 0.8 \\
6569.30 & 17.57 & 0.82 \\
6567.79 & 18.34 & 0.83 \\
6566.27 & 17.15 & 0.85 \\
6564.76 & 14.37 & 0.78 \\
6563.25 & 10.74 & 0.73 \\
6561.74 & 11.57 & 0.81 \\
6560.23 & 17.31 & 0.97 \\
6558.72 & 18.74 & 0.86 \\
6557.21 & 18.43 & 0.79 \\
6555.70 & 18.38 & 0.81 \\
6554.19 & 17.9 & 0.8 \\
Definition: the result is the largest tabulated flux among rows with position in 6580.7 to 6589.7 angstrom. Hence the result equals 19.31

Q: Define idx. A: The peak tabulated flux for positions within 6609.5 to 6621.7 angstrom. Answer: 19.97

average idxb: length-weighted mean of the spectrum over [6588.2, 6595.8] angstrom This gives 17.8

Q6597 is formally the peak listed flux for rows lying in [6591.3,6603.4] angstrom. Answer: 19.78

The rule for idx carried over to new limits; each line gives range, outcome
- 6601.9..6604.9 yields 18.65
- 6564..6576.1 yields 18.39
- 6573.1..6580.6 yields 19.28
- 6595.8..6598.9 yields 19.26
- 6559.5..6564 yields 17.31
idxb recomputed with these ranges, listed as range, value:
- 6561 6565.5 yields 12.2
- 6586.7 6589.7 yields 18.2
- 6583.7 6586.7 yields 17.5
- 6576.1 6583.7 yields 18.7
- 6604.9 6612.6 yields 19.1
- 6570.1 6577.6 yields 18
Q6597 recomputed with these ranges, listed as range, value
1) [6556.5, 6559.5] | 18.74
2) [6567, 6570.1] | 18.34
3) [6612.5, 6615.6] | 17.66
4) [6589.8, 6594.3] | 17.99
